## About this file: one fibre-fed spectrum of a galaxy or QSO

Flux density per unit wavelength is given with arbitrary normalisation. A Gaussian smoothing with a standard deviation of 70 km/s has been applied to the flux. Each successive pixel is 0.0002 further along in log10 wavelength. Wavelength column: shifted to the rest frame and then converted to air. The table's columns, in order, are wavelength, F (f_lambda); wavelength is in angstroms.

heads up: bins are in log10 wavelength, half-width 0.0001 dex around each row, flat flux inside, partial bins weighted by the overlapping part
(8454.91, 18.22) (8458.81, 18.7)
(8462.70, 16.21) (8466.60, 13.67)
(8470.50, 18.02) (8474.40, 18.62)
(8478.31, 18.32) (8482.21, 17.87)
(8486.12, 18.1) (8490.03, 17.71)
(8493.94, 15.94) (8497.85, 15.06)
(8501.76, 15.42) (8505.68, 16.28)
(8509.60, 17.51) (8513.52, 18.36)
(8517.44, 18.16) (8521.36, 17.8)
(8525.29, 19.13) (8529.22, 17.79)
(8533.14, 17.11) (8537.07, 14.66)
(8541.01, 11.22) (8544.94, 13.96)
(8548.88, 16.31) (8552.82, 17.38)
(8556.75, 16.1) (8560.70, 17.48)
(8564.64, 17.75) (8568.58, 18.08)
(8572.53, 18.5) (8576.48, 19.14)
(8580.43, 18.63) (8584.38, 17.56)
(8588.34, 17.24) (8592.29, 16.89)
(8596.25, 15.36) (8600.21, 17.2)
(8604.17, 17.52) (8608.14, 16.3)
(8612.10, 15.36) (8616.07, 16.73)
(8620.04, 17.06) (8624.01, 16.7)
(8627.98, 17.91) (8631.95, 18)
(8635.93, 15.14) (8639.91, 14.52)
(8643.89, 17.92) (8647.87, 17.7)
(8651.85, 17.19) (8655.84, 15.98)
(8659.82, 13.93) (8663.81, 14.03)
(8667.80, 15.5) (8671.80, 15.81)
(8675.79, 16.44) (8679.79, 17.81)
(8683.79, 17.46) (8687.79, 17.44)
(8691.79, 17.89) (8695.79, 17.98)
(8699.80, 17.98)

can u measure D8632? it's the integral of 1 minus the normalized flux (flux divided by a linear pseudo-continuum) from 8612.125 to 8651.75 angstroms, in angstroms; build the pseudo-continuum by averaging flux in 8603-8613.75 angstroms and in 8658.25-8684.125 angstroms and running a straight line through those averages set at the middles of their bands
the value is -1.6 angstroms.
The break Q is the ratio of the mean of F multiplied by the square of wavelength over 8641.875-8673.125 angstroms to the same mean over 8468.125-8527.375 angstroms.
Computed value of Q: 0.95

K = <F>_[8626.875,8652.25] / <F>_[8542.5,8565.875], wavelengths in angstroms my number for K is 1.0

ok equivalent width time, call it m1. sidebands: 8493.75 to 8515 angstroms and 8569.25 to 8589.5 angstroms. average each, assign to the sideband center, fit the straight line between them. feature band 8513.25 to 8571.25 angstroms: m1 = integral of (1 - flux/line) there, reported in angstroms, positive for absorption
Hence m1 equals 2.0 angstroms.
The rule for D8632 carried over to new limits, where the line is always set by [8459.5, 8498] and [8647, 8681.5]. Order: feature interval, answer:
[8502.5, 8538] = -1.2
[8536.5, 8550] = 2.3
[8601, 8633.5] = -1.4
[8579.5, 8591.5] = -0.9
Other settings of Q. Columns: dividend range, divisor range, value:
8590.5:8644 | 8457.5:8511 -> 1.01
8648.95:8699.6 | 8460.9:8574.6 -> 1.02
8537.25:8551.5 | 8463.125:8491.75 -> 0.82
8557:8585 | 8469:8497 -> 1.04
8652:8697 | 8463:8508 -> 1.02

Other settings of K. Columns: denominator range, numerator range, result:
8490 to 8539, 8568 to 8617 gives 1.02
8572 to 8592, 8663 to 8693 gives 0.92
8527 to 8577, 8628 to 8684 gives 0.98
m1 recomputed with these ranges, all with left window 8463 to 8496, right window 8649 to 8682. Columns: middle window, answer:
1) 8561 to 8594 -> -2.9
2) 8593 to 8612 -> -0.2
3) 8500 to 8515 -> 0.1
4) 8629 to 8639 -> -0.2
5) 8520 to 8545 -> 1.2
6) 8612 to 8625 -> -0.3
